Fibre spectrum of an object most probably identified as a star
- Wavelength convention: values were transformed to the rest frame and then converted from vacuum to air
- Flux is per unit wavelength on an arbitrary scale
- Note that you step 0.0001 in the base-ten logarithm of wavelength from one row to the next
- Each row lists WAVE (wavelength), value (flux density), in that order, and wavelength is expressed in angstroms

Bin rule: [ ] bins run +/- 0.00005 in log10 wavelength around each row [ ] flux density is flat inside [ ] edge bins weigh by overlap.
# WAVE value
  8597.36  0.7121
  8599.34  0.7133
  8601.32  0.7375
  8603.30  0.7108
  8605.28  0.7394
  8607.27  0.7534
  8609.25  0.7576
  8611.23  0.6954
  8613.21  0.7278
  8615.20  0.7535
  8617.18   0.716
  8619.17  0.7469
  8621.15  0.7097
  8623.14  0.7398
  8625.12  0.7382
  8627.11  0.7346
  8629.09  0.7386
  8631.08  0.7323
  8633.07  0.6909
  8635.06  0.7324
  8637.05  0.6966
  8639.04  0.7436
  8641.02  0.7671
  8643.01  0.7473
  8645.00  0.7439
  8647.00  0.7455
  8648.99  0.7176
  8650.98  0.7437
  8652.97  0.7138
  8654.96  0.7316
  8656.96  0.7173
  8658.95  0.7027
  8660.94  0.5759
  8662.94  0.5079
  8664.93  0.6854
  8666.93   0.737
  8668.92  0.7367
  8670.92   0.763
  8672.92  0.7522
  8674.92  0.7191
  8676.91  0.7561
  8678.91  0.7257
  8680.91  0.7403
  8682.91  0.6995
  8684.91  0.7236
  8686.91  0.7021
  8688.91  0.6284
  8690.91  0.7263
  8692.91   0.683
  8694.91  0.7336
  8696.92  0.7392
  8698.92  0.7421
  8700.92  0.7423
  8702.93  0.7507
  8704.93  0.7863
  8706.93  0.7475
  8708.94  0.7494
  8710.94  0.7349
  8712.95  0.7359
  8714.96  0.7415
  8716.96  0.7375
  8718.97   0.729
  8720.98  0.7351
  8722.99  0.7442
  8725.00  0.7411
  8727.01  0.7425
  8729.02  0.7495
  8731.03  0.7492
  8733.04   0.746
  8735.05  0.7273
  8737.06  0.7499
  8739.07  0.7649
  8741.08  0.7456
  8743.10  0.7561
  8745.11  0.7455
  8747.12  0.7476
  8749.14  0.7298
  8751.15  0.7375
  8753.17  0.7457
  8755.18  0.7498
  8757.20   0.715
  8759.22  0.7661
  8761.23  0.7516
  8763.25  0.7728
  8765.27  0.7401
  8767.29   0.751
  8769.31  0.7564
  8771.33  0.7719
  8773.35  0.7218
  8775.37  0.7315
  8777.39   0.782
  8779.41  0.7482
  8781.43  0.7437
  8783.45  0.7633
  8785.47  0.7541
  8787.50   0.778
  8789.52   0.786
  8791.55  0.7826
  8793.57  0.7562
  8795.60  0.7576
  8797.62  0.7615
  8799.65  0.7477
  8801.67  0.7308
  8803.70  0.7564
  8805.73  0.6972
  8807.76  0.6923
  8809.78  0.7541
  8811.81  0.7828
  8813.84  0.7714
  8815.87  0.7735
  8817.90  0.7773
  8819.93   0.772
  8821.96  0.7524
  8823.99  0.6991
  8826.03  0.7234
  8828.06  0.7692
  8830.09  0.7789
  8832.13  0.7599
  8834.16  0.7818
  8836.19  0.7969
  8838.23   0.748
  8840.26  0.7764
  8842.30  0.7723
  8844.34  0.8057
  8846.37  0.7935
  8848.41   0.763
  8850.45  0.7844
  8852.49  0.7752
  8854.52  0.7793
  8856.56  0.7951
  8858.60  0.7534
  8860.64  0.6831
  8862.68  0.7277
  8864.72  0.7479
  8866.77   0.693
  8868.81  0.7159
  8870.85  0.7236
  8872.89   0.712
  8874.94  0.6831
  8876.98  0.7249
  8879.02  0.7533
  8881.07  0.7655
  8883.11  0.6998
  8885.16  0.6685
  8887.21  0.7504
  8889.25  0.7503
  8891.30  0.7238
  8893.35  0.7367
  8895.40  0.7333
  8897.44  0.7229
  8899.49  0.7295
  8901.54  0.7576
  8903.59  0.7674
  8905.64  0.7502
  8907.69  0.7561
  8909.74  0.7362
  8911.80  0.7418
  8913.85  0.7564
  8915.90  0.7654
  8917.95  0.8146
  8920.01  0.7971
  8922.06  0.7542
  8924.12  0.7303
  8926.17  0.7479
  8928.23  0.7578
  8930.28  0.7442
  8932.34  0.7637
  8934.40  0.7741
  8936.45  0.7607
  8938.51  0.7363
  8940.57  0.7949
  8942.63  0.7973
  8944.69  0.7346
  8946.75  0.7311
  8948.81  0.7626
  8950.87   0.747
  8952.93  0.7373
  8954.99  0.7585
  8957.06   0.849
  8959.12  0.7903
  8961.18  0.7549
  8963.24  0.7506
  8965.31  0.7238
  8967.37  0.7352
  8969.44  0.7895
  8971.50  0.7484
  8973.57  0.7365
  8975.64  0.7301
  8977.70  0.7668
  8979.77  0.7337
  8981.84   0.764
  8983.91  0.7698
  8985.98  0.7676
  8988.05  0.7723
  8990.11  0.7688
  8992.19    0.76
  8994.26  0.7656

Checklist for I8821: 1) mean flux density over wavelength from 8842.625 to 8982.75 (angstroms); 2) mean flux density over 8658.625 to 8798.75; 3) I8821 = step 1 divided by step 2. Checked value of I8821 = 1.02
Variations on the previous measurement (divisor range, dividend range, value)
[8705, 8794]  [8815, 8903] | 1.00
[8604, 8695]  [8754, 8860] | 1.06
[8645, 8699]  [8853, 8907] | 1.03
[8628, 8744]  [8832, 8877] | 1.04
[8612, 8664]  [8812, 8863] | 1.07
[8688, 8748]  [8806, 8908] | 1.01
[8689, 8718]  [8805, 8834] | 1.02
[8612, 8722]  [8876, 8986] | 1.04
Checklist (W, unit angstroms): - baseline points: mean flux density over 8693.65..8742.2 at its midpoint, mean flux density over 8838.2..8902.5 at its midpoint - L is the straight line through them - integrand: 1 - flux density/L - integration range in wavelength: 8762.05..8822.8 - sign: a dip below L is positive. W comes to -1.0 angstroms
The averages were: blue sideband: 0.744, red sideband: 0.742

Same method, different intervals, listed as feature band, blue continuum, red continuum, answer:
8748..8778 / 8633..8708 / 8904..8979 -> -0.63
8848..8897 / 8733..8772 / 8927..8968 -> 1.37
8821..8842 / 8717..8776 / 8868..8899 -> -0.77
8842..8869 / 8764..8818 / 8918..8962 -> 0.05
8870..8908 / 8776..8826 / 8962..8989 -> 1.10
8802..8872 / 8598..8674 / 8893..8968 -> -0.87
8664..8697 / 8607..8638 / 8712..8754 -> 0.71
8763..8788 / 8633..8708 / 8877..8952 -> -0.74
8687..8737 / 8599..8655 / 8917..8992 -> 0.31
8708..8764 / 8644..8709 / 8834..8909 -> -1.44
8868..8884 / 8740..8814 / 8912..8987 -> 0.71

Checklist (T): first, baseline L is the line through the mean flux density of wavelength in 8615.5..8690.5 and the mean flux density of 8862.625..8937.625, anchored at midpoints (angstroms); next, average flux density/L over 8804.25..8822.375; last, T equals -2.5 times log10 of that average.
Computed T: -0.03 mag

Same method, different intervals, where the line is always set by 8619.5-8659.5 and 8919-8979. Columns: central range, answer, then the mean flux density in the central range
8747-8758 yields 0.01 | 0.737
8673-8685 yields 0.01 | 0.73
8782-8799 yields -0.03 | 0.766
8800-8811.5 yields 0.02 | 0.731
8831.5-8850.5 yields -0.04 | 0.778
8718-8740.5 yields -0.01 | 0.744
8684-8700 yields 0.04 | 0.71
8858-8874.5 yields 0.05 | 0.717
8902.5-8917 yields 0.00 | 0.754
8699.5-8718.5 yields -0.02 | 0.747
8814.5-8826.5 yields -0.01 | 0.751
